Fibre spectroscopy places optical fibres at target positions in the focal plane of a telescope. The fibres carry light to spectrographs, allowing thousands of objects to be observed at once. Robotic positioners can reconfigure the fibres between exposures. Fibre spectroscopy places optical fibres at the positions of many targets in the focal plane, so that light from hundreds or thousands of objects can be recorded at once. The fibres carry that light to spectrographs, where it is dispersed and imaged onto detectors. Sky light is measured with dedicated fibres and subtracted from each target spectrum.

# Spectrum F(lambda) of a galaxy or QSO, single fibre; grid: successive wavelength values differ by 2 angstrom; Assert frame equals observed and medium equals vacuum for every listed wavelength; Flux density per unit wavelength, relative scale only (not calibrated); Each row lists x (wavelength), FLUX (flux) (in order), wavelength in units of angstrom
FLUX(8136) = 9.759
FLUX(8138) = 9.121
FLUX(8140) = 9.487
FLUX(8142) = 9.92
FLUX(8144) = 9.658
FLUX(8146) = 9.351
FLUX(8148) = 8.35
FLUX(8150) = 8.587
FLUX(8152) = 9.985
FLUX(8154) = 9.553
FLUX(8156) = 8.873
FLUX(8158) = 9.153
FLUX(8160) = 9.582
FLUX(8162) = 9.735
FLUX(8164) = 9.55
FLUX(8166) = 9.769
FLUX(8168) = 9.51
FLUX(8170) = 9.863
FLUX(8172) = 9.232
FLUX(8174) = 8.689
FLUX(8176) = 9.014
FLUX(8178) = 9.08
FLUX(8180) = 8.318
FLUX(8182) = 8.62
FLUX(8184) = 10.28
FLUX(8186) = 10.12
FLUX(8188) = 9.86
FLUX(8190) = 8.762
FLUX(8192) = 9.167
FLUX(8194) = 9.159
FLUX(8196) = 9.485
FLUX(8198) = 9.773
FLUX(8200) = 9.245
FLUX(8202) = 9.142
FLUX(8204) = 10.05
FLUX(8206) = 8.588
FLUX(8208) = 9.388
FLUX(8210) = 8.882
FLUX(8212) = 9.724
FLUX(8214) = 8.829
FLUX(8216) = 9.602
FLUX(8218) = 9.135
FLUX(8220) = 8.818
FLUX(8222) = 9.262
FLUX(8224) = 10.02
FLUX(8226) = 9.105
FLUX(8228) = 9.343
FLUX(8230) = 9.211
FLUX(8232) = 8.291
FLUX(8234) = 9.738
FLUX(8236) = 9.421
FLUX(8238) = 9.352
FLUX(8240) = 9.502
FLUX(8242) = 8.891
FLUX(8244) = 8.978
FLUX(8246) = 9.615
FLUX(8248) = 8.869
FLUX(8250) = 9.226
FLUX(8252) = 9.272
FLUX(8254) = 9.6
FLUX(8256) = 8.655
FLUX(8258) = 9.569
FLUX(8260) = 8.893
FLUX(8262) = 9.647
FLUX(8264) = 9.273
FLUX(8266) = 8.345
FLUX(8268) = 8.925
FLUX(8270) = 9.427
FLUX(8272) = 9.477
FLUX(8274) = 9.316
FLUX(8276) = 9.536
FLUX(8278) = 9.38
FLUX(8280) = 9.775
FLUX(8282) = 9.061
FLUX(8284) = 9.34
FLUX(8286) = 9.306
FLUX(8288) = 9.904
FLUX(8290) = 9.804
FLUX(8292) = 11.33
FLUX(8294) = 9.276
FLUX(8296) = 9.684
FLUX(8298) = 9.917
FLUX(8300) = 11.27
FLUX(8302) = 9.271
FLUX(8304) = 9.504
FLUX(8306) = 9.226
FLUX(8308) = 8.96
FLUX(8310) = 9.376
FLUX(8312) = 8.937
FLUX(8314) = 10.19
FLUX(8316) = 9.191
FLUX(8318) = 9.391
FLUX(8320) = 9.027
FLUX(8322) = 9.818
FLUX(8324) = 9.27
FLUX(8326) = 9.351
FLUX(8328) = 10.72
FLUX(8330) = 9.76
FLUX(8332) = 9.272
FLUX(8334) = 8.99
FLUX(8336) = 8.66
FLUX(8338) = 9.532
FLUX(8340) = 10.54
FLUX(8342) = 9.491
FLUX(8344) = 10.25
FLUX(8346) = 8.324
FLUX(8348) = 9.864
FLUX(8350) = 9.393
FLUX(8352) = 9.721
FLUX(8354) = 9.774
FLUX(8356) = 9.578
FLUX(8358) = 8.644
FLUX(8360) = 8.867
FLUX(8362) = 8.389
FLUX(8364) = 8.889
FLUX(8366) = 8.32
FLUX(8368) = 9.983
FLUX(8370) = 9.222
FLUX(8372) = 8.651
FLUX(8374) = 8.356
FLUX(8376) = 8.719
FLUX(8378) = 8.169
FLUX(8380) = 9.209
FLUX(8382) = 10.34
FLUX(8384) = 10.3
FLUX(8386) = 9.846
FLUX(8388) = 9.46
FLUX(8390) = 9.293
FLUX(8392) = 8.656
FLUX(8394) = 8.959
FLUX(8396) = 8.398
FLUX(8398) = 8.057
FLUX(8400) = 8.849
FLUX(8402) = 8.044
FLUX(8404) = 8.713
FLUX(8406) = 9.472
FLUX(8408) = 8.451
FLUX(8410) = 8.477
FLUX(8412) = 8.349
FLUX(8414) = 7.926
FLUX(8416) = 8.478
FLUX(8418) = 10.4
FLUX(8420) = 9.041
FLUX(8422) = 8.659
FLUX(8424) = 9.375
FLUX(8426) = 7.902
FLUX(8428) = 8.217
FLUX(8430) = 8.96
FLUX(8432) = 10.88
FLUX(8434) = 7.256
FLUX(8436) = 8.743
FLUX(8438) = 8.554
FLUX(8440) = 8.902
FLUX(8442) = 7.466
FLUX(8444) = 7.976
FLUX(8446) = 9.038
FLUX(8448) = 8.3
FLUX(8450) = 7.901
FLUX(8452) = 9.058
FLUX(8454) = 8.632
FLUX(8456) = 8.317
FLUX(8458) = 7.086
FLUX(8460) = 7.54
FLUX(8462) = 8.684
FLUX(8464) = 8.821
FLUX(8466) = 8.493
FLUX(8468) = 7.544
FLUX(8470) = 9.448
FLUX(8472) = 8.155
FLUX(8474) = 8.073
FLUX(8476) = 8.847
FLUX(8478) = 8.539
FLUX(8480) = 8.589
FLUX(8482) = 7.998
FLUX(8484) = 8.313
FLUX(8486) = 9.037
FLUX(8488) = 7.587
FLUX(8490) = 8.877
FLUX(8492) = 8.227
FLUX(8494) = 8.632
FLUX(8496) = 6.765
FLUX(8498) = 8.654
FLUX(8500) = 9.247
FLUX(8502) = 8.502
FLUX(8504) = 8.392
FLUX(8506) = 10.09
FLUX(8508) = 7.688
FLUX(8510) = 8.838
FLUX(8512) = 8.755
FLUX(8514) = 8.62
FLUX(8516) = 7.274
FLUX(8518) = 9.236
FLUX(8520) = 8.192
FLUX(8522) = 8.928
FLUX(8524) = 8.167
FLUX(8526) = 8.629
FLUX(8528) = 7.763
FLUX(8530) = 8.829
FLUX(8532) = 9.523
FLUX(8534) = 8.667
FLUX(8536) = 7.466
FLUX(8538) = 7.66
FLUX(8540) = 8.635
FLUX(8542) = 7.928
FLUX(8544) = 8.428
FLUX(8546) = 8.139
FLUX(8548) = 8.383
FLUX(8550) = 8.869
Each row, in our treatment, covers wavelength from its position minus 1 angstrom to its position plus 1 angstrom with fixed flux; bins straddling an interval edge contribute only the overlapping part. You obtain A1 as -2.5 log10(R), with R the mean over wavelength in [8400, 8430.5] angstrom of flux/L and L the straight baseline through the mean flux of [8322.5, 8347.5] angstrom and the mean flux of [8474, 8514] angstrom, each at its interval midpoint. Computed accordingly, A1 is 0.04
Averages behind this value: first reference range 9.53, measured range 8.7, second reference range 8.5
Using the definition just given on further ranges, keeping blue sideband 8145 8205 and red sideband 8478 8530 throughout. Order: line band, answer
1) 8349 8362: -0.05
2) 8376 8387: -0.09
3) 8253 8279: -0.02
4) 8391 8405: 0.03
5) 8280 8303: -0.09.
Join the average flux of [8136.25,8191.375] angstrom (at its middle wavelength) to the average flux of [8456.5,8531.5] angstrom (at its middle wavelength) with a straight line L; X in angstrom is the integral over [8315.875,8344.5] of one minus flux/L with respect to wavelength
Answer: -2.2 angstrom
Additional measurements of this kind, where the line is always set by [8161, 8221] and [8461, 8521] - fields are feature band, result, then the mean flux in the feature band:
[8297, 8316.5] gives -1.3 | 9.59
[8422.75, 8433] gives -0.5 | 9.06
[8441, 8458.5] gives 0.7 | 8.23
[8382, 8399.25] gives -0.9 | 9.19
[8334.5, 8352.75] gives -1.3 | 9.51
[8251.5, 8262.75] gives -0.2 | 9.26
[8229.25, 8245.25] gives 0.0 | 9.18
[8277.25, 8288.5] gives -0.5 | 9.44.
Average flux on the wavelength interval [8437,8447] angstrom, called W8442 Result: 8.39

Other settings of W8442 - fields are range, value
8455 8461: 7.65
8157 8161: 9.37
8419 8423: 8.85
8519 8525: 8.43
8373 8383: 8.96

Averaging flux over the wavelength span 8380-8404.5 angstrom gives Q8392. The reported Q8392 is 9.09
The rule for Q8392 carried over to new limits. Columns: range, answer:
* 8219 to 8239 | 9.26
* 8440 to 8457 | 8.37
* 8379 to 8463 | 8.72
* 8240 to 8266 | 9.19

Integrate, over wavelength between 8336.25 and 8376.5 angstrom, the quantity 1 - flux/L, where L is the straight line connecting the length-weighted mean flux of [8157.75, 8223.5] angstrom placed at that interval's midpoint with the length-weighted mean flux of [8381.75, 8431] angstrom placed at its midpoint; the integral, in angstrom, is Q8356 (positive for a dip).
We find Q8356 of -1.1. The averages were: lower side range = 9.32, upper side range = 8.88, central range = 9.22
